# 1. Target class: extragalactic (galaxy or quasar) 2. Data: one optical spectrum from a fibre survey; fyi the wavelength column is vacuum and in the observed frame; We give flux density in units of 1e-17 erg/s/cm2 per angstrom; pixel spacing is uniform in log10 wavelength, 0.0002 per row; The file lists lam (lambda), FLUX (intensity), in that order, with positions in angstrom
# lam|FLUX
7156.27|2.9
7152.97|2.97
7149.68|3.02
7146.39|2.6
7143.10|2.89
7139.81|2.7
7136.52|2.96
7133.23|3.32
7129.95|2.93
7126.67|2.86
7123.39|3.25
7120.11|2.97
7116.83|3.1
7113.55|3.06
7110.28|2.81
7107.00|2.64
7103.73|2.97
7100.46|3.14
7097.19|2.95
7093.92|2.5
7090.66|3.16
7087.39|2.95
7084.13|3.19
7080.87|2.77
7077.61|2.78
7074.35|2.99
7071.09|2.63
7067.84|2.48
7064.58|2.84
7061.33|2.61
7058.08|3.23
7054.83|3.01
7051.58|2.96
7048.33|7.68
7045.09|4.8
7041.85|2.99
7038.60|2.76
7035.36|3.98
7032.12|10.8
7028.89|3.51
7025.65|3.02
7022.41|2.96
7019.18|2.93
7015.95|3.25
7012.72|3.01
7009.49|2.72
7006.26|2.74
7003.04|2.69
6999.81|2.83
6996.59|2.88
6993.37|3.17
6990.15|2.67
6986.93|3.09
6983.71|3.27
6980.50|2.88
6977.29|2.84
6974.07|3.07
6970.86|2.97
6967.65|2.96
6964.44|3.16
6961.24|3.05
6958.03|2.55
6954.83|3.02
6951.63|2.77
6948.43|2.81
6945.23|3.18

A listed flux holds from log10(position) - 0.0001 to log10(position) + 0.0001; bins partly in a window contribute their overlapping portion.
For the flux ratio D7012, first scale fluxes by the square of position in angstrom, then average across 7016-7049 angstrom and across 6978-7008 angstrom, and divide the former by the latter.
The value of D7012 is 1.5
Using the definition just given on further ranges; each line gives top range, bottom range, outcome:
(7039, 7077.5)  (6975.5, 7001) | 1.18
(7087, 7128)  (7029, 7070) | 0.73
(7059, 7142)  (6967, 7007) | 1.02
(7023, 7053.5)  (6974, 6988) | 1.56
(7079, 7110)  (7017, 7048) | 0.69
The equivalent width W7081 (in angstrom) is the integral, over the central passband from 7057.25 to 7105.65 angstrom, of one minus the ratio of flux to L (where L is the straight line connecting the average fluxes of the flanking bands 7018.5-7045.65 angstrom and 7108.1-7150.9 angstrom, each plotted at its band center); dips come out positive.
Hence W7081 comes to 9.38 angstrom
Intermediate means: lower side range 4.21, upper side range 2.95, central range 2.87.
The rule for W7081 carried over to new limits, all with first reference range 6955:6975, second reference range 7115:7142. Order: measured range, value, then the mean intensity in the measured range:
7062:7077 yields 1.31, 2.73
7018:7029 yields -0.29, 3.05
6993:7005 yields 0.45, 2.86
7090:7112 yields 0.96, 2.87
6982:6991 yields -0.21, 3.04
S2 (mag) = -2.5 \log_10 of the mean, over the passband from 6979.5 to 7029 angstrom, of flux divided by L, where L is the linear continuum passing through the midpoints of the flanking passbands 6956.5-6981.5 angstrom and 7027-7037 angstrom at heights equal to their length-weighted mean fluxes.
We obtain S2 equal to 0.47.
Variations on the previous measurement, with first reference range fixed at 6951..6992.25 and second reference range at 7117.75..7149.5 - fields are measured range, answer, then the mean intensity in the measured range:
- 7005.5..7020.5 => 0.00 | 2.94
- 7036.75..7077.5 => -0.15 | 3.39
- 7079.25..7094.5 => 0.00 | 2.94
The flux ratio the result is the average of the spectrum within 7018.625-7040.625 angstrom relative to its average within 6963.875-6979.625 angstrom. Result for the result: 1.4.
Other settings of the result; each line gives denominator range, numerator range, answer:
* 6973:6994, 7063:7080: 0.92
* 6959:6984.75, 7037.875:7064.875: 1.24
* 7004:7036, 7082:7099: 0.76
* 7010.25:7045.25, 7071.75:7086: 0.74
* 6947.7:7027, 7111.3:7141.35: 1.03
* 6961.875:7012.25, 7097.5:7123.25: 1.01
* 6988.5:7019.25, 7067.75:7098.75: 0.99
